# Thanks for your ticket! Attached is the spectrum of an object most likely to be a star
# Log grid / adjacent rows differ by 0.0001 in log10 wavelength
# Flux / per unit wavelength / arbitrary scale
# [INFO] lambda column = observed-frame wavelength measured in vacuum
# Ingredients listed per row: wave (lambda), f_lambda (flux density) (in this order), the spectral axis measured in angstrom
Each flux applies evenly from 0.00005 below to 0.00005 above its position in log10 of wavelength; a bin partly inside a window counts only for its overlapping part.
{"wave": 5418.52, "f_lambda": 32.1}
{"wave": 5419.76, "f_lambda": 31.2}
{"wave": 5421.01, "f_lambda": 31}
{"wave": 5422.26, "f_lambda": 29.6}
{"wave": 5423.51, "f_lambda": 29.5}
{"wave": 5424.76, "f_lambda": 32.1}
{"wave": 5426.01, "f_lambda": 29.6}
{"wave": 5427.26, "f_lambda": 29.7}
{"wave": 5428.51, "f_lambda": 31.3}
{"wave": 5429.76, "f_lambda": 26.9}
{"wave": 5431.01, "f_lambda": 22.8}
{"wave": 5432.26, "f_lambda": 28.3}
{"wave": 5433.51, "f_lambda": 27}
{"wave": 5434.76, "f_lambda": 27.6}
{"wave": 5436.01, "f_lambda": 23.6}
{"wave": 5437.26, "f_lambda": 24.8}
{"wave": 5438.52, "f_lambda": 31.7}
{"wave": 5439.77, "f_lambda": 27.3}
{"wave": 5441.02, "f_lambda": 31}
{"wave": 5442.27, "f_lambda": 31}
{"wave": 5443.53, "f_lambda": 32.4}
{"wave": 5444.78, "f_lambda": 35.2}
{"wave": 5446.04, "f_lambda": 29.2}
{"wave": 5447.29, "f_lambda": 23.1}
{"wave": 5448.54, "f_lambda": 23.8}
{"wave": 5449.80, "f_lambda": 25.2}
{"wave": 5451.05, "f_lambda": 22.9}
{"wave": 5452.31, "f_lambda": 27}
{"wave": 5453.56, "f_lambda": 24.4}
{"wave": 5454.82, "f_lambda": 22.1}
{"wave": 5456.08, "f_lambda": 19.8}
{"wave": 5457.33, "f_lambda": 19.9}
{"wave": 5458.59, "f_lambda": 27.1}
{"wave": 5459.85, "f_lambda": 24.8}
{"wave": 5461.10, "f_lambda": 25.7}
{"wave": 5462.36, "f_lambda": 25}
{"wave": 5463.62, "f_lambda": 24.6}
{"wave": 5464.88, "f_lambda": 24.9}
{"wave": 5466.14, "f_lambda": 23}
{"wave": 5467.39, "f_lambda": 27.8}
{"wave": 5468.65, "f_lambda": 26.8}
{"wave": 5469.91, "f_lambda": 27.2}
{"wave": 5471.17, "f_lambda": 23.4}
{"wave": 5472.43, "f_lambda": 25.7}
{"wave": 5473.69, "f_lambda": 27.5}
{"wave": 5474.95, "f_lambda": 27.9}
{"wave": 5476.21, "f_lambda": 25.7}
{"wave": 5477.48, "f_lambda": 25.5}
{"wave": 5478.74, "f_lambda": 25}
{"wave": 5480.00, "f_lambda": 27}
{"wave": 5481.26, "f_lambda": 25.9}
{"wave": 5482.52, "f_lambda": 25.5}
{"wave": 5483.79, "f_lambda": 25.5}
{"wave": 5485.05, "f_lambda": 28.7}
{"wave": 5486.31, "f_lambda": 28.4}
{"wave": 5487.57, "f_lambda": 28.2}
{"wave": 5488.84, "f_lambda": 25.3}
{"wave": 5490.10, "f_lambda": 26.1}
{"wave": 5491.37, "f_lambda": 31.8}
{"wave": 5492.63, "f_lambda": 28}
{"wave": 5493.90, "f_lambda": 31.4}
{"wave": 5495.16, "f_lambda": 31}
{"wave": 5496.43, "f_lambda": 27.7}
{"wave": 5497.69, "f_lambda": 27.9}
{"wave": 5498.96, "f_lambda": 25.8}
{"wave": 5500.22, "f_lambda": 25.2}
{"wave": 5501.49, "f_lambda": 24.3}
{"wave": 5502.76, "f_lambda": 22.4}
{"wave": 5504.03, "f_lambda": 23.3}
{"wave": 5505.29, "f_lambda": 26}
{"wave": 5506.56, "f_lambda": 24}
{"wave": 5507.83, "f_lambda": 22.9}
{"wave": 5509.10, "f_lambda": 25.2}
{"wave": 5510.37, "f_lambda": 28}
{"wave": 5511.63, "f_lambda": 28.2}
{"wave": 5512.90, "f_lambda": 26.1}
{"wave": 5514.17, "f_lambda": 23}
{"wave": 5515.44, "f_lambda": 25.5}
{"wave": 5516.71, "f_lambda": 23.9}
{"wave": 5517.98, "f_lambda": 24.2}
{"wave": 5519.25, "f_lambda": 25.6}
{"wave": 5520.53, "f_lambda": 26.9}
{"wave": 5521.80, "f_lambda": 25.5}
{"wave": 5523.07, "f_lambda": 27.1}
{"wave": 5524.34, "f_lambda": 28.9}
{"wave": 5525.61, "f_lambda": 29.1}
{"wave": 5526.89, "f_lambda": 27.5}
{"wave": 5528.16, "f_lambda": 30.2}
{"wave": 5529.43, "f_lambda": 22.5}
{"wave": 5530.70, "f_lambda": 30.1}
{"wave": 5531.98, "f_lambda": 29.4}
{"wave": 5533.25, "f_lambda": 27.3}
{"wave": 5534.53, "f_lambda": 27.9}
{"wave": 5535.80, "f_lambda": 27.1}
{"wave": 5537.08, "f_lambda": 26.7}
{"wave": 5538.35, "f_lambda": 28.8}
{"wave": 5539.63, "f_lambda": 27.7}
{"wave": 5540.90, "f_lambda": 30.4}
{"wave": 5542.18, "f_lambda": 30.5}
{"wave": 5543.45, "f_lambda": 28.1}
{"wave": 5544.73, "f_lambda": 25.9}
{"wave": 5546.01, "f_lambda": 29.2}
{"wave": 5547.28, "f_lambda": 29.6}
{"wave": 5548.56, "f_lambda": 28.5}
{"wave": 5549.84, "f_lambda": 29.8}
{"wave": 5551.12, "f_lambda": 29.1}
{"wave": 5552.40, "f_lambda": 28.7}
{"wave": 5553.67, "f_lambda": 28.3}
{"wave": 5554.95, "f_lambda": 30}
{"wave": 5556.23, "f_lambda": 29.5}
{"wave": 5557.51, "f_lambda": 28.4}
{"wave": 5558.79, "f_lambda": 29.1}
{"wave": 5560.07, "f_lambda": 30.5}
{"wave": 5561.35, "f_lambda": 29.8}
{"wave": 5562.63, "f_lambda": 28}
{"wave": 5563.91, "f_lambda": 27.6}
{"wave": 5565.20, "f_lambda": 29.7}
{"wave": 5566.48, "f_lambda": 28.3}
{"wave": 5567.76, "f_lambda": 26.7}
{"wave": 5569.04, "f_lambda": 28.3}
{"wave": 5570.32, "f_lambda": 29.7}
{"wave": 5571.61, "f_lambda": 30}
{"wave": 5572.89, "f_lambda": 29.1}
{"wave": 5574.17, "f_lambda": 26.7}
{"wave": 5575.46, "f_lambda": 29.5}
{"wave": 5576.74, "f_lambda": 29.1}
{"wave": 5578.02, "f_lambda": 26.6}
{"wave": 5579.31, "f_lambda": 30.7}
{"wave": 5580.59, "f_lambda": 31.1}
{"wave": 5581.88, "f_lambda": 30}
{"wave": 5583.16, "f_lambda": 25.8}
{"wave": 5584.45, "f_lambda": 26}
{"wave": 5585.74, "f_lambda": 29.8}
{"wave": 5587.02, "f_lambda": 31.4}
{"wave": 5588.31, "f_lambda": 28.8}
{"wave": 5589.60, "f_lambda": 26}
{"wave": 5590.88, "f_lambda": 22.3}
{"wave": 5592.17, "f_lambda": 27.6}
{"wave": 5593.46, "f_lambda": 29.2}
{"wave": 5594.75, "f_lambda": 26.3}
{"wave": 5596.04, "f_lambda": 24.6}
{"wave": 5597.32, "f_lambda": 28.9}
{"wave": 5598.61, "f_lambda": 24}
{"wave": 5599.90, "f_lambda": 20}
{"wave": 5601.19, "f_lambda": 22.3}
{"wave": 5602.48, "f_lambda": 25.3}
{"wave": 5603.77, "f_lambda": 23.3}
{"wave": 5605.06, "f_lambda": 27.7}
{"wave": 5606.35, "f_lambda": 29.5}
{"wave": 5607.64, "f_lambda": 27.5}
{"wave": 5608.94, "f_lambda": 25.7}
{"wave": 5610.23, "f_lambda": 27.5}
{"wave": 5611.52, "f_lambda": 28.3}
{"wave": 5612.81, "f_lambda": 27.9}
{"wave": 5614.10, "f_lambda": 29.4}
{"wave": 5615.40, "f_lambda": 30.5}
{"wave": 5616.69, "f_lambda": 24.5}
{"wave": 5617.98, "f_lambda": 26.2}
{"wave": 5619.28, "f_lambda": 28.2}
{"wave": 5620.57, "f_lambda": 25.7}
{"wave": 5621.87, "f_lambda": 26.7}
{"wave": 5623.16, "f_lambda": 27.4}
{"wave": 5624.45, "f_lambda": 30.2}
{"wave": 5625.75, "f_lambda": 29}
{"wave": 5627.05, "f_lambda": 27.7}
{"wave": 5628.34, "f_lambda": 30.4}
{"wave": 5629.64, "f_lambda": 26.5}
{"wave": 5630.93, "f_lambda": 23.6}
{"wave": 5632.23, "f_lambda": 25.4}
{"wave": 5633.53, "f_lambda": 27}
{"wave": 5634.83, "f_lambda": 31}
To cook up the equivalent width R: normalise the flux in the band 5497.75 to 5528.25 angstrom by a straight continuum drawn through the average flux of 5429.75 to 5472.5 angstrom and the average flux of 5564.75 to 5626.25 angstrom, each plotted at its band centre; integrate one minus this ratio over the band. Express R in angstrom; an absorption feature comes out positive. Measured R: 1.07 angstrom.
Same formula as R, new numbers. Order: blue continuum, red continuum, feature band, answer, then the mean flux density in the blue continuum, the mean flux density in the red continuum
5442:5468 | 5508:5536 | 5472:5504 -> -0.9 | 25.6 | 26.7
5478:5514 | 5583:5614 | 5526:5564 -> -2.9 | 26.6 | 26.5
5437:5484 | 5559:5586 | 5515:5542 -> 0.4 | 26.1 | 28.7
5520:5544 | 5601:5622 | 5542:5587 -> -2.0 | 28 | 26.9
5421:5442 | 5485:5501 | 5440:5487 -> 3.5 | 28.4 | 28.1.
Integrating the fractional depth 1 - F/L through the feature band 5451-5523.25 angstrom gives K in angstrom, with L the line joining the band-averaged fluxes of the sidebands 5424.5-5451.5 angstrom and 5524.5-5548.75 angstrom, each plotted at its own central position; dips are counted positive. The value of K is 6.0 angstrom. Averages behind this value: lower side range 28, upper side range 28.2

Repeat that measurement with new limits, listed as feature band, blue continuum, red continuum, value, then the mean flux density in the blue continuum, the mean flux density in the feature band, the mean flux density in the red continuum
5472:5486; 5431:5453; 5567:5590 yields 0.73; 27.6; 26.4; 28.7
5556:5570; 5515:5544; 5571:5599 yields -0.50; 27.4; 28.7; 27.9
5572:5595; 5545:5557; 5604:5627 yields 0.17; 29.1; 28.2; 27.7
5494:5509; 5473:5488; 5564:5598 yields 0.73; 26.7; 25.7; 28.1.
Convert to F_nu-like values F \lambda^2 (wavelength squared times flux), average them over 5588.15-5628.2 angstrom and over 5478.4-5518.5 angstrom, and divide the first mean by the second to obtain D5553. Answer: 1.06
